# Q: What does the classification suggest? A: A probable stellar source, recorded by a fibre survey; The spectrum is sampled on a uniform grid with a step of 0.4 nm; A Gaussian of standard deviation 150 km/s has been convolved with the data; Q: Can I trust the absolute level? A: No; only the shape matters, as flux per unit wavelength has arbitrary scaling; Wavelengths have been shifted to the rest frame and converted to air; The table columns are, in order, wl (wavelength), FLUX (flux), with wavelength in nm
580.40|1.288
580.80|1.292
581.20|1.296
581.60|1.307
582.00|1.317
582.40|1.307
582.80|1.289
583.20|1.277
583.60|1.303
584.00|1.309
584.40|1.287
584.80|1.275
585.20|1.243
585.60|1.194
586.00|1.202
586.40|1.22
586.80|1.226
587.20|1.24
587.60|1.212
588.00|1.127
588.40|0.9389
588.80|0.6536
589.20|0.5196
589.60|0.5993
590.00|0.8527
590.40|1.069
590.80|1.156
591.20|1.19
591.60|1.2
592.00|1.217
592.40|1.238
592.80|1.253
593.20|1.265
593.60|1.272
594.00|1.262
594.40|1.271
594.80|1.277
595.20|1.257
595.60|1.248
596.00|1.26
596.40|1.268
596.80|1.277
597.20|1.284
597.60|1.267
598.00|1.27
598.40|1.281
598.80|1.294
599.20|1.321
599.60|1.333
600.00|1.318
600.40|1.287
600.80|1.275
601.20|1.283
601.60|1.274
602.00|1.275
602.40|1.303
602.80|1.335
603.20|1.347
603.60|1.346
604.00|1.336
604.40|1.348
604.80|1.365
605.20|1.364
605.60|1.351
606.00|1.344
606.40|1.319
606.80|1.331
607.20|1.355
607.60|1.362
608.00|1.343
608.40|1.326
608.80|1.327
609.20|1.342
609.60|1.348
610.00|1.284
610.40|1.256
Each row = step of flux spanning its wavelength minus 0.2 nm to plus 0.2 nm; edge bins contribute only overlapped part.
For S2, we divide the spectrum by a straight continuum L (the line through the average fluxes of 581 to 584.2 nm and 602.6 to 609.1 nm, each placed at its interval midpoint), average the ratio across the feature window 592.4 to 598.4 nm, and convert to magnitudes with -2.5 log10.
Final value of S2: 0.049 mag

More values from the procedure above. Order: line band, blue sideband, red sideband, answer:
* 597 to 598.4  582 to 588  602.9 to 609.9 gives 0.03 mag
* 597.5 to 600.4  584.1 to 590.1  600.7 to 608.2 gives -0.05 mag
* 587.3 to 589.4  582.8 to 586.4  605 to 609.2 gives 0.37 mag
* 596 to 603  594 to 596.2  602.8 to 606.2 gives 0.01 mag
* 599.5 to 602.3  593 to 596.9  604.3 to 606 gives 0.02 mag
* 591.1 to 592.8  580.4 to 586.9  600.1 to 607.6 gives 0.07 mag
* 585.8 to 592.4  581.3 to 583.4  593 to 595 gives 0.22 mag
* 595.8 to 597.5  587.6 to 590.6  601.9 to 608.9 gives -0.18 mag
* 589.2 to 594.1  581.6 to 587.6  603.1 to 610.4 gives 0.17 mag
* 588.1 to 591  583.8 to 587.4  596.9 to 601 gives 0.44 mag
